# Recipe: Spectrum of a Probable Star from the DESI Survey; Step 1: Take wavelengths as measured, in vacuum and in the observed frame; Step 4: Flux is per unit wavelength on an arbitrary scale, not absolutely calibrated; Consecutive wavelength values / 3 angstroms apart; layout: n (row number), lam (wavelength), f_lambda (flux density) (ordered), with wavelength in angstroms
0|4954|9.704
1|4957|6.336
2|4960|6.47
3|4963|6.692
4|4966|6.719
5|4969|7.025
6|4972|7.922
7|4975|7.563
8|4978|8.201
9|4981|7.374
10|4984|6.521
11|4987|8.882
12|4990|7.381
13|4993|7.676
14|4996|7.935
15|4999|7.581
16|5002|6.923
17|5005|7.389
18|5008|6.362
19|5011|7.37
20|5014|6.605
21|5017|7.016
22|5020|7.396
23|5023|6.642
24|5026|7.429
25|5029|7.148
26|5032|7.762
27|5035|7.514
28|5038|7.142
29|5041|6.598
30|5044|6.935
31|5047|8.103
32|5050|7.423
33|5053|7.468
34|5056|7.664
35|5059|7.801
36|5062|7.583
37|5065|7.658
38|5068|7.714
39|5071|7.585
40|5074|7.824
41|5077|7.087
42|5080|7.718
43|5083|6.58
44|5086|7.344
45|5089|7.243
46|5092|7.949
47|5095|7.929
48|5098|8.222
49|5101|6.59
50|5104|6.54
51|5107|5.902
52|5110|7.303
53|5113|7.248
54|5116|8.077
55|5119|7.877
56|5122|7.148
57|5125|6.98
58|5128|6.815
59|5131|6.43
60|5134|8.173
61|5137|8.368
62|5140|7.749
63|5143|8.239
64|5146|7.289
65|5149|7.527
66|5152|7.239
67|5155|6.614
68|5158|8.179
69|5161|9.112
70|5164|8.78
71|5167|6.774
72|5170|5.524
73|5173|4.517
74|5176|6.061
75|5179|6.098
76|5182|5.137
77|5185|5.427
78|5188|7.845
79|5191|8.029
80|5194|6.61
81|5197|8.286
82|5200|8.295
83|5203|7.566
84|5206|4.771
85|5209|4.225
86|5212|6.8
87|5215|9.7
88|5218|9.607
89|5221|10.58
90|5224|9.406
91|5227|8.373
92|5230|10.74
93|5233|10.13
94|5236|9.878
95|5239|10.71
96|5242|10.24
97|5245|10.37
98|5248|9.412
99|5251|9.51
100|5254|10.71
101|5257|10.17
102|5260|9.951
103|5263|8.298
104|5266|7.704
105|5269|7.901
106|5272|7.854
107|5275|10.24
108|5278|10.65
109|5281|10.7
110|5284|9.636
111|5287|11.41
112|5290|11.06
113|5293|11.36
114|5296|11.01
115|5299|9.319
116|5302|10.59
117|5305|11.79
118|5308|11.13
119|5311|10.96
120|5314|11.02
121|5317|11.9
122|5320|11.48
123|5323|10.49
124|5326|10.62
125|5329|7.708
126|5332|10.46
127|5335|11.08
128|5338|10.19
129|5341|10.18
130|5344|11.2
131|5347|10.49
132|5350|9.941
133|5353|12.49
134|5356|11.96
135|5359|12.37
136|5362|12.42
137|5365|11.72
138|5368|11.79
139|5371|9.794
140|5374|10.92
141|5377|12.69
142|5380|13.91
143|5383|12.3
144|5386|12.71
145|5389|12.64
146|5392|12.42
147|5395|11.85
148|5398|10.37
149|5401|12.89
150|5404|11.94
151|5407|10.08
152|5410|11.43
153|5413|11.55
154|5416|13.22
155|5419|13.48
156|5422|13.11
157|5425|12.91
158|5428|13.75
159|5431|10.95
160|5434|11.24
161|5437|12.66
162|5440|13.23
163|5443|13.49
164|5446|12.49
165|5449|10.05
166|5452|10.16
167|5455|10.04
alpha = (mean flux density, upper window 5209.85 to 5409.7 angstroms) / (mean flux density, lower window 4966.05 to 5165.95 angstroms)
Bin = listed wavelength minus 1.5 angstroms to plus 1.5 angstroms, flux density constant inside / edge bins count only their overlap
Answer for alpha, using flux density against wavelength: 1.4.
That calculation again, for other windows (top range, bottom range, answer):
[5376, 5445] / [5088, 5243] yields 1.62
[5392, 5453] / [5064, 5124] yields 1.64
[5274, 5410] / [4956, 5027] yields 1.55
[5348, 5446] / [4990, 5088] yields 1.65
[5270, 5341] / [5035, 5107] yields 1.42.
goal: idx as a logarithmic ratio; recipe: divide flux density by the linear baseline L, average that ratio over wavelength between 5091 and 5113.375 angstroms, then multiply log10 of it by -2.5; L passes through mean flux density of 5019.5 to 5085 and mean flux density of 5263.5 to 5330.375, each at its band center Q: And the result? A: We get 0.11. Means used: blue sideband 7.4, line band 7.19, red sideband 10.3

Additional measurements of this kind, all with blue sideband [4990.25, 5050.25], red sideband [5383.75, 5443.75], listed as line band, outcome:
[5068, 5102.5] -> 0.08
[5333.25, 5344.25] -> 0.07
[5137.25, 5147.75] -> 0.13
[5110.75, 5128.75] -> 0.16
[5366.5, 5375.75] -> 0.08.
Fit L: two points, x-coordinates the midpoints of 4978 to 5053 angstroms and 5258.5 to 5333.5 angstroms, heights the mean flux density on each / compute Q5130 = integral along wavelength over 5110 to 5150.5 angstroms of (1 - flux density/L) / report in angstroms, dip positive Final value 4.7 angstroms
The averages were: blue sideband 7.32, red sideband 10.2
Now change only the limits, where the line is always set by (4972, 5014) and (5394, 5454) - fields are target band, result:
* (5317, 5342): 1.5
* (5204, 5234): 4.5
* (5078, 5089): 1.6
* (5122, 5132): 2.3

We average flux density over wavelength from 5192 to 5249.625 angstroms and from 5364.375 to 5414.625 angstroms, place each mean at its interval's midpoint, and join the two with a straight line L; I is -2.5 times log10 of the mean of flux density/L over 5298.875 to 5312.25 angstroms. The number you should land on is -0.06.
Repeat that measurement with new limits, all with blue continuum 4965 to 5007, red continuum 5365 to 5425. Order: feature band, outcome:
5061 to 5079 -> 0.12 mag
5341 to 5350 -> 0.09 mag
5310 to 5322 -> -0.01 mag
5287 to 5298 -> -0.02 mag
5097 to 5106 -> 0.25 mag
